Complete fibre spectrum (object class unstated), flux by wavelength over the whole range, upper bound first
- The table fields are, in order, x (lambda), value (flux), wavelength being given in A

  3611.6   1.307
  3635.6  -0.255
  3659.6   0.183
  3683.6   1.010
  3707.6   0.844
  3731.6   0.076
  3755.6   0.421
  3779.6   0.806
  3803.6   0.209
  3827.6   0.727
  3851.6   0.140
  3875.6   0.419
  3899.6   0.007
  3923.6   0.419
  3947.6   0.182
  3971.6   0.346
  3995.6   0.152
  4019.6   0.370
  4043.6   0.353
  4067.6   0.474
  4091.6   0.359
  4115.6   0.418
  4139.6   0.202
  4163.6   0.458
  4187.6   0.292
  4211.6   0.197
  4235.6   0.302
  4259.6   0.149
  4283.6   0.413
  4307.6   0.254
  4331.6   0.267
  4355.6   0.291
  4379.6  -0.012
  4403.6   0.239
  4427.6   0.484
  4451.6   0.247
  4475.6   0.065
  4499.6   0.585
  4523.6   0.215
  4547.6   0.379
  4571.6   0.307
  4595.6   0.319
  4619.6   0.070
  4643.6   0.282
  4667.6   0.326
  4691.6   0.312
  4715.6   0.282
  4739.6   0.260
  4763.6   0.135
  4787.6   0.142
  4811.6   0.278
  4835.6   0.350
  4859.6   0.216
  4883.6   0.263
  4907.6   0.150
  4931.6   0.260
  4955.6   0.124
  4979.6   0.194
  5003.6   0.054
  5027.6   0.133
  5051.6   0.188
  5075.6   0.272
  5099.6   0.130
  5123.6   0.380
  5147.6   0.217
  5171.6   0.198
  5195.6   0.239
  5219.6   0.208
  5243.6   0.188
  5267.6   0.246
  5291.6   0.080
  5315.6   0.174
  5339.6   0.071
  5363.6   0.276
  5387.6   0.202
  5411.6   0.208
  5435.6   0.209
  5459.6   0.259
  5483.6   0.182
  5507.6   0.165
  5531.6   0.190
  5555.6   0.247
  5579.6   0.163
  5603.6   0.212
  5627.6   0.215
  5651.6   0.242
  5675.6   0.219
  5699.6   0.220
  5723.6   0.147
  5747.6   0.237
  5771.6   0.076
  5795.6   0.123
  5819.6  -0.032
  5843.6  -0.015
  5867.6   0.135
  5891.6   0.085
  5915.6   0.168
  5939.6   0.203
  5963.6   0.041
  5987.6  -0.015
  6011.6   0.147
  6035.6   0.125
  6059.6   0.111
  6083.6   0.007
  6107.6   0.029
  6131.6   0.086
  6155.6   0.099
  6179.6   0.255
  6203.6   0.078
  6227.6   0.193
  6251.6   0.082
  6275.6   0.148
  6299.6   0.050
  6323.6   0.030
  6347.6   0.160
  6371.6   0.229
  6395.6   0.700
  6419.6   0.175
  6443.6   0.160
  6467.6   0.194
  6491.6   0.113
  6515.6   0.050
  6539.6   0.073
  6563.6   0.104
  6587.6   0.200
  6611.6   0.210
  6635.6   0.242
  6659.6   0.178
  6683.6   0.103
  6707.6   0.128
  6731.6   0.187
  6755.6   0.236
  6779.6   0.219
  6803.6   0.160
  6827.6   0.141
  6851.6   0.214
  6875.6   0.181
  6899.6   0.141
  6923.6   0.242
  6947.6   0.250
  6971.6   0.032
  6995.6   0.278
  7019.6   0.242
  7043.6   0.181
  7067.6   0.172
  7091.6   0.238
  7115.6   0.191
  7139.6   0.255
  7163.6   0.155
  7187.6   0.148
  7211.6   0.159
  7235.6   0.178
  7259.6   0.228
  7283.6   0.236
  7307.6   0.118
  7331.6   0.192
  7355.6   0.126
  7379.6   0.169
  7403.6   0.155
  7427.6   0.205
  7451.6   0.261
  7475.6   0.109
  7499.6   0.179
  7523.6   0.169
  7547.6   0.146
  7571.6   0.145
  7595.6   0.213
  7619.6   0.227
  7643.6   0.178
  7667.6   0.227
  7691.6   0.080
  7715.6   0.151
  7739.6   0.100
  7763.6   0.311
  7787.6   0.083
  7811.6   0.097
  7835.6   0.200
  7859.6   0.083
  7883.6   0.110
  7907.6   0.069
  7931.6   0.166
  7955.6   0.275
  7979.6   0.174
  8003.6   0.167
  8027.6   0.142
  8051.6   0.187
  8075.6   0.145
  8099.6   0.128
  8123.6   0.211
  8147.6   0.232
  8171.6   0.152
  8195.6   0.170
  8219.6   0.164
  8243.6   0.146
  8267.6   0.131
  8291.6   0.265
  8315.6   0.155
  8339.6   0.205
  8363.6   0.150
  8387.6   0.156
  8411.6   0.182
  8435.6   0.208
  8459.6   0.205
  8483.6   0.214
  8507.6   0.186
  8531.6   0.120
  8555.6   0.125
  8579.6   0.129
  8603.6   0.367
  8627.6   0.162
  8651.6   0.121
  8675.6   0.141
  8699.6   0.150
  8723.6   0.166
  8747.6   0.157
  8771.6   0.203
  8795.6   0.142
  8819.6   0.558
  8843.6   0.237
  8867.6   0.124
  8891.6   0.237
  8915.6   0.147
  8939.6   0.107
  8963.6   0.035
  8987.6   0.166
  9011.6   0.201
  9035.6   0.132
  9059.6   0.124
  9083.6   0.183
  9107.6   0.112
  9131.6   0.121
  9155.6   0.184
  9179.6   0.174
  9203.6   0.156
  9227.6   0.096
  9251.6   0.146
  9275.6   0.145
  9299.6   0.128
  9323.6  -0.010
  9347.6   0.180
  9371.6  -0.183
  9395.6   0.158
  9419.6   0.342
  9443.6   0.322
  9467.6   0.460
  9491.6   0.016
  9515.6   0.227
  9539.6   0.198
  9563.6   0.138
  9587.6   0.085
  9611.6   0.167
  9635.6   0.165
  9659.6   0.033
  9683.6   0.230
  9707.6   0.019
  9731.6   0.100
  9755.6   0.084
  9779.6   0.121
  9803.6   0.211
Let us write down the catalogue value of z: 0.72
